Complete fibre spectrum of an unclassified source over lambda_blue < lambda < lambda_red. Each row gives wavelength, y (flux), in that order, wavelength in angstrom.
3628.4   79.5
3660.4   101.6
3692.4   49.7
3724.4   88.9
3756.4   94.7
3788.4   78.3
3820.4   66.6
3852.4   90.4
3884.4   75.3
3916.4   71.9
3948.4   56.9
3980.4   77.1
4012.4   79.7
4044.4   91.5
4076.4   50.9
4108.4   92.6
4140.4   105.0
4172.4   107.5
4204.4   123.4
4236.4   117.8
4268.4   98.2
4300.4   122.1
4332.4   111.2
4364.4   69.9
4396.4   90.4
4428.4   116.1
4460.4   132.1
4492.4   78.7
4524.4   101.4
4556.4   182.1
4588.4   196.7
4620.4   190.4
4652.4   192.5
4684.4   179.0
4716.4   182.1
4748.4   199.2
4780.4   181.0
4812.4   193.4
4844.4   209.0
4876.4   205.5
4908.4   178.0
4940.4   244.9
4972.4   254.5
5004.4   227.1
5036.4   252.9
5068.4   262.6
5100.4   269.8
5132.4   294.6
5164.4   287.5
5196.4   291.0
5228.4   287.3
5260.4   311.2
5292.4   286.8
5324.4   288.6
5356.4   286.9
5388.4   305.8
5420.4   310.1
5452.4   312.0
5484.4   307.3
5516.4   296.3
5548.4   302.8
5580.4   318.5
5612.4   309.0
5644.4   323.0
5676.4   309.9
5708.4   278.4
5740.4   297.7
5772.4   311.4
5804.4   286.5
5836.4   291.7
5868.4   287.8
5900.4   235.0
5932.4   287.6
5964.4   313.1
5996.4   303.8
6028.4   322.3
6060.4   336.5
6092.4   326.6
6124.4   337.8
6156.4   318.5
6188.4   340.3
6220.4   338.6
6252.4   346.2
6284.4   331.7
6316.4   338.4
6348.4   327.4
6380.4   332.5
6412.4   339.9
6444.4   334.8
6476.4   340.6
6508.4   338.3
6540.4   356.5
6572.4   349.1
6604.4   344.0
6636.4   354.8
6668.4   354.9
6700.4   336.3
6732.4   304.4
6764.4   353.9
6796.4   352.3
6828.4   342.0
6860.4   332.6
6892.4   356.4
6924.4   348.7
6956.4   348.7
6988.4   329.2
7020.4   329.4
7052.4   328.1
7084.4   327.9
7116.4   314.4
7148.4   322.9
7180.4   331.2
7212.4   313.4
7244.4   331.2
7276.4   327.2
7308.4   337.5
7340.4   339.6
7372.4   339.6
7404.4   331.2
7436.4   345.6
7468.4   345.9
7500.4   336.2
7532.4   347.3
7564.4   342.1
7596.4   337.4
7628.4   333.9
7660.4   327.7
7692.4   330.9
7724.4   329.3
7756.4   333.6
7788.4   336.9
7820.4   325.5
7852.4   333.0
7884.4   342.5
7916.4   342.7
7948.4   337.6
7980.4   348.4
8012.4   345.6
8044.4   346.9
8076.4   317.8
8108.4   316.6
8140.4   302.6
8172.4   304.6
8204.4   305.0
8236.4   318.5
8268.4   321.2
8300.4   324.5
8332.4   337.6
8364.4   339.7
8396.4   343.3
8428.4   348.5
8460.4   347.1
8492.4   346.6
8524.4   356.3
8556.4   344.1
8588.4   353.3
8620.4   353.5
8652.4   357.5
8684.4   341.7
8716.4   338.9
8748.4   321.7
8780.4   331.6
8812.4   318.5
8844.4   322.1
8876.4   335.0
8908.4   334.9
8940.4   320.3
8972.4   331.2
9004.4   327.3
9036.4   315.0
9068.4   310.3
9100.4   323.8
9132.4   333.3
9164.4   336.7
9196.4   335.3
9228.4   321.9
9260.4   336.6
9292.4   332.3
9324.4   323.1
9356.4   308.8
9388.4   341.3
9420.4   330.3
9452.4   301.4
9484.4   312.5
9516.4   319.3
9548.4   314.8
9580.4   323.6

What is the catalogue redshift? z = 0.140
